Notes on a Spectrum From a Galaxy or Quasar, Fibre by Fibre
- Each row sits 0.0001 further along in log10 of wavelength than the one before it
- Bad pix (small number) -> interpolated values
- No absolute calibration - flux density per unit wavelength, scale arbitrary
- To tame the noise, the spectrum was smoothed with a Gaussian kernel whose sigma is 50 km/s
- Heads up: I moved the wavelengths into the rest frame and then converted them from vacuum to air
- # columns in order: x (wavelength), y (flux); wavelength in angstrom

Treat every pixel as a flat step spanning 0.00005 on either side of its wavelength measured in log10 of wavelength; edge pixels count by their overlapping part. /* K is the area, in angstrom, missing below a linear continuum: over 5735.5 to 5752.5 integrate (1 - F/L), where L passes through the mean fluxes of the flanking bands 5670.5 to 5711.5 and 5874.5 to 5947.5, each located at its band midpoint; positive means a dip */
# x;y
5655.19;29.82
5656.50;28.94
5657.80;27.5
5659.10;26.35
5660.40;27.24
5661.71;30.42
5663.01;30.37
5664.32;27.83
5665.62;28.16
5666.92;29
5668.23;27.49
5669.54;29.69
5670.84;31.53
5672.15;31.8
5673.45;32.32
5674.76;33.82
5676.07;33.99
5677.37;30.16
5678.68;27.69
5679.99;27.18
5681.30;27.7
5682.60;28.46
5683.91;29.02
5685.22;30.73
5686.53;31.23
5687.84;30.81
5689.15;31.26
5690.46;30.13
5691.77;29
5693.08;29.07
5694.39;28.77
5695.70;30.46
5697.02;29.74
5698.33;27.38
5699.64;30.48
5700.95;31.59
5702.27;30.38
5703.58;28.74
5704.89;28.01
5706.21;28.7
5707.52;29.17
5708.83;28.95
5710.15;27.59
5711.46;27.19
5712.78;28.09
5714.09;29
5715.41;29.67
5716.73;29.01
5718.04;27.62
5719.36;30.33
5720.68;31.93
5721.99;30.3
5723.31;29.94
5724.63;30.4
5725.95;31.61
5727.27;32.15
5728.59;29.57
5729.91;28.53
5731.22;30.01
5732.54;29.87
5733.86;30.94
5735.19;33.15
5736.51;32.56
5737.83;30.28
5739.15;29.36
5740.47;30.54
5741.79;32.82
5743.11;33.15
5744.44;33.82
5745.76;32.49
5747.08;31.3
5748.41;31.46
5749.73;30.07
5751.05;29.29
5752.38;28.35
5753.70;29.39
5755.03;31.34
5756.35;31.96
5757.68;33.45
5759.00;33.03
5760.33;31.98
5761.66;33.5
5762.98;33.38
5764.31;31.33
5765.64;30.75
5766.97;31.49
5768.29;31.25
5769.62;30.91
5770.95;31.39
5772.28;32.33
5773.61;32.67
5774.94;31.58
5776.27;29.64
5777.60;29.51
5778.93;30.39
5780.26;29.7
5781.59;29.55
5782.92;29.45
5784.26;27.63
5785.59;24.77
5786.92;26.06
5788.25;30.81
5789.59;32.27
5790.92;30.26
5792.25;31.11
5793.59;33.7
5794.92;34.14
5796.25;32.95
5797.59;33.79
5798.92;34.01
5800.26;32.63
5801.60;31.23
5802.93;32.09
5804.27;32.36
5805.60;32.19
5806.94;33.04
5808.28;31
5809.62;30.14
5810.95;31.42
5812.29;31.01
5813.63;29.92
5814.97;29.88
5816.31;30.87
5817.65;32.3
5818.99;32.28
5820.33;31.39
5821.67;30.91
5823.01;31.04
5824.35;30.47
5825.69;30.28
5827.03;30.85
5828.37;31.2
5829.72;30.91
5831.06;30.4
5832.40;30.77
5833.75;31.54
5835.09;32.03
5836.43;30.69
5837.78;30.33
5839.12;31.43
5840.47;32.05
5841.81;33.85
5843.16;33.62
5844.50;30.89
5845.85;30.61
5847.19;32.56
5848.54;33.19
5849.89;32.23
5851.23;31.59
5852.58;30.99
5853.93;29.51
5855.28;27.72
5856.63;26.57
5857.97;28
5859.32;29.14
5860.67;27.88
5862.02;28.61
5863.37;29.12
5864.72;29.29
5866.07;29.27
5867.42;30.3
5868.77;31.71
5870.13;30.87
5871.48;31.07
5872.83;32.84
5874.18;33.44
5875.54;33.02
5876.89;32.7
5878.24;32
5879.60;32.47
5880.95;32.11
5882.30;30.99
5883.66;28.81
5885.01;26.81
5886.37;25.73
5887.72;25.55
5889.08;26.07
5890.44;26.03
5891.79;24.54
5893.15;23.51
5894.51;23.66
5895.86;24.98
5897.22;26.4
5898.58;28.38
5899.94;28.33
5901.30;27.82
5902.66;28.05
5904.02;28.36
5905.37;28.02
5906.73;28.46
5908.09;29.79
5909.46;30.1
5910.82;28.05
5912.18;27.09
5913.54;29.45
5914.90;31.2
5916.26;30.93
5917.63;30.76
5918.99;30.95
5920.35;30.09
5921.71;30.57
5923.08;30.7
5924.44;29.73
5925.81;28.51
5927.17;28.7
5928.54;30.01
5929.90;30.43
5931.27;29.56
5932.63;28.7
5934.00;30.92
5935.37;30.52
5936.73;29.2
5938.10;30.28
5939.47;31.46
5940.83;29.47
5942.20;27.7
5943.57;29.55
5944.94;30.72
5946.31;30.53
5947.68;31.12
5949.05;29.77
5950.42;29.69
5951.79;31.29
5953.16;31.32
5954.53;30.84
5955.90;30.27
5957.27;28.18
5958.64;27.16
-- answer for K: -1.0 angstrom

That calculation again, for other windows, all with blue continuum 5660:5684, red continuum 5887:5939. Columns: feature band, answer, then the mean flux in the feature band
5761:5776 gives -1.31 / 31.8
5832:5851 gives -1.94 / 31.9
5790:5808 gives -2.13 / 32.5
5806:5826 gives -1.43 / 31.1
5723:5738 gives -0.69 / 30.8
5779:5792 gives 0.04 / 29.1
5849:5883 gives -2.10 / 30.6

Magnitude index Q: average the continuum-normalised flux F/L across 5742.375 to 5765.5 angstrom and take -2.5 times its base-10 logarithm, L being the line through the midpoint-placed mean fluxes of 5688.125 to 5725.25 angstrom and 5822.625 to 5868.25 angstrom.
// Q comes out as -0.067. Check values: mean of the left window 29.4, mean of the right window 30.6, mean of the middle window 31.7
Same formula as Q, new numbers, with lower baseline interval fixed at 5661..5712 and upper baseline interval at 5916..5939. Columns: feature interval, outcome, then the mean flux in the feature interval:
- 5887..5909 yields 0.12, 26.8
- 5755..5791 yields -0.04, 30.8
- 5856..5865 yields 0.06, 28.4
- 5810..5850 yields -0.05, 31.3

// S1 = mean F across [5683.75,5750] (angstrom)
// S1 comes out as 30.2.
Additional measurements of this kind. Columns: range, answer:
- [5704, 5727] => 29.3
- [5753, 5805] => 31.3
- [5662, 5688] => 29.9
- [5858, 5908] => 28.8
